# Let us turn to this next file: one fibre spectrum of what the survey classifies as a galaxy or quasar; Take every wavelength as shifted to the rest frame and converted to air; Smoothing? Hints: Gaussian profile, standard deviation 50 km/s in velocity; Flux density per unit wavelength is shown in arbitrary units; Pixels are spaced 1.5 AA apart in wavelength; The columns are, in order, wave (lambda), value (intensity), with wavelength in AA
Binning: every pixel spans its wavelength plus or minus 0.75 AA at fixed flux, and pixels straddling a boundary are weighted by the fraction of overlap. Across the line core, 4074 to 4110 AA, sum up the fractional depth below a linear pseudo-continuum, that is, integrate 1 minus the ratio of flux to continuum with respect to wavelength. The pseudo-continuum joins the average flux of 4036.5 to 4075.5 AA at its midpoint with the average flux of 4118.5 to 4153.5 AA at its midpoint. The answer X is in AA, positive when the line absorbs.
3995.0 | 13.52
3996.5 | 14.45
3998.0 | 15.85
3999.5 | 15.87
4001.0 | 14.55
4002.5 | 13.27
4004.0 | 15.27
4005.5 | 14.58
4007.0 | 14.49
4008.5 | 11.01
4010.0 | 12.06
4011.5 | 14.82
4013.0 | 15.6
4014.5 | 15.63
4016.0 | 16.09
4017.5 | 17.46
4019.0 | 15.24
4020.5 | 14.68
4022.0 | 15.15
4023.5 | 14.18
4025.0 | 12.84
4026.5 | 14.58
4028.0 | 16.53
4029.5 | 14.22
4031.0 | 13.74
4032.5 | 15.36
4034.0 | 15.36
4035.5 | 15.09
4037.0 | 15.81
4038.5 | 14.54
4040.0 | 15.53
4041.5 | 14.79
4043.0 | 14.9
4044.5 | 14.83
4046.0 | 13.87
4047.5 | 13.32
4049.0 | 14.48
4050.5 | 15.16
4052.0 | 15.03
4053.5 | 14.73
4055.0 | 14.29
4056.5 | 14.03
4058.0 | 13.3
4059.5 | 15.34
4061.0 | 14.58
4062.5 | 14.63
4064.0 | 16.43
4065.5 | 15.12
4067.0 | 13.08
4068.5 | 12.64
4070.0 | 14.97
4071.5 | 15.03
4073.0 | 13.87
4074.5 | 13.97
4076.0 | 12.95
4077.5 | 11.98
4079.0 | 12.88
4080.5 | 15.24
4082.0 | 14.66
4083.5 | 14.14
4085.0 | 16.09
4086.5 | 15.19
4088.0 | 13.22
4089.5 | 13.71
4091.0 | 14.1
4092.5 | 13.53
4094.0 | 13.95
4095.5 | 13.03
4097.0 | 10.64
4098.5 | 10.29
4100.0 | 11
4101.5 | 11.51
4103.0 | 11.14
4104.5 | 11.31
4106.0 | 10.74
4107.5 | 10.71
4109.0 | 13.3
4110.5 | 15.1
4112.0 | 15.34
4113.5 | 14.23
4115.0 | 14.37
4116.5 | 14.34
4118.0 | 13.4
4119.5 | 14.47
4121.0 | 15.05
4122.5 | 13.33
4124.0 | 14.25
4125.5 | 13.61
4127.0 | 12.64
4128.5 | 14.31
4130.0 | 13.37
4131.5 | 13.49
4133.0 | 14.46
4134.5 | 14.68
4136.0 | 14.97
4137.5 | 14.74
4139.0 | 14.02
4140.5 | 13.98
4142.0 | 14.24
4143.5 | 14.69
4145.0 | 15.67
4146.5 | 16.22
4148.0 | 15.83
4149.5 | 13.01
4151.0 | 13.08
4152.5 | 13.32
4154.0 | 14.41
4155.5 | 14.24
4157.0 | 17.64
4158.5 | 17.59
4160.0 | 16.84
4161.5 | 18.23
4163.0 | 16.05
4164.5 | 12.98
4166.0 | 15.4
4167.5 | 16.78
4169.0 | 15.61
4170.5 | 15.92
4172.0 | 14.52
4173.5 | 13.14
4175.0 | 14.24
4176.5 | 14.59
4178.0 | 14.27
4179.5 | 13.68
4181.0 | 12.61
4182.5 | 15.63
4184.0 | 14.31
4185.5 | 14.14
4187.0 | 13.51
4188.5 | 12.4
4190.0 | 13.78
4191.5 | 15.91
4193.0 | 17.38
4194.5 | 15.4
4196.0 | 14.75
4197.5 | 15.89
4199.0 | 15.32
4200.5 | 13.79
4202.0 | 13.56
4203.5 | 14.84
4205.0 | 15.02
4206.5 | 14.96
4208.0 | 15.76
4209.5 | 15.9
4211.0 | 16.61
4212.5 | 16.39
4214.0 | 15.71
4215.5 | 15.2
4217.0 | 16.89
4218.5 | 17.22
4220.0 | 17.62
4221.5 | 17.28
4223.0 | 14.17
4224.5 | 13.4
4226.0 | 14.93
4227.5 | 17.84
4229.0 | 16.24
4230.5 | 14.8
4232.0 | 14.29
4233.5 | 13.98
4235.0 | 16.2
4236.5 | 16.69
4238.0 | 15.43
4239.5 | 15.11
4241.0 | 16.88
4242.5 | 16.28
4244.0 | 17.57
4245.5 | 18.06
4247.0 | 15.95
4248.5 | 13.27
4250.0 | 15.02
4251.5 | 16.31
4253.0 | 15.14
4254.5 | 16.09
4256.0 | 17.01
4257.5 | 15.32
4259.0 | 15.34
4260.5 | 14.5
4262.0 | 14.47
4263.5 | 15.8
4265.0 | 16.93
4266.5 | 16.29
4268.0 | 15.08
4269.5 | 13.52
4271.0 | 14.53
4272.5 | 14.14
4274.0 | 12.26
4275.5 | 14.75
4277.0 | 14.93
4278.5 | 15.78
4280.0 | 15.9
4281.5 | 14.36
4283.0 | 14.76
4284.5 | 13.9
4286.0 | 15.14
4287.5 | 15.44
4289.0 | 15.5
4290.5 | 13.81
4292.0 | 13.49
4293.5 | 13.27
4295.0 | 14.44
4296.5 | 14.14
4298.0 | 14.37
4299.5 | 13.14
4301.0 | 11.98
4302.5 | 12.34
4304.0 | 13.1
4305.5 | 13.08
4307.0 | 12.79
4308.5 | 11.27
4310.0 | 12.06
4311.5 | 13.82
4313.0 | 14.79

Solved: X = 3.8 AA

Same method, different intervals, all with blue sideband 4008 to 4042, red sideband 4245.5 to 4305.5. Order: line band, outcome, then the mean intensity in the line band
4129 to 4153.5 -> 0.7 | 14.4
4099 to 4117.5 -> 2.6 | 12.7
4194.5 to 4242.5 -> -2.8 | 15.6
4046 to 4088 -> 1.4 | 14.3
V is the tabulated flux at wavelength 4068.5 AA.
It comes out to 12.64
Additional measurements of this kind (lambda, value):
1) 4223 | 14.17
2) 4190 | 13.78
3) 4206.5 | 14.96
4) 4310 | 12.06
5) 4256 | 17.01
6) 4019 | 15.24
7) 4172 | 14.52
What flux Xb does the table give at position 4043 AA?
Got 14.9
